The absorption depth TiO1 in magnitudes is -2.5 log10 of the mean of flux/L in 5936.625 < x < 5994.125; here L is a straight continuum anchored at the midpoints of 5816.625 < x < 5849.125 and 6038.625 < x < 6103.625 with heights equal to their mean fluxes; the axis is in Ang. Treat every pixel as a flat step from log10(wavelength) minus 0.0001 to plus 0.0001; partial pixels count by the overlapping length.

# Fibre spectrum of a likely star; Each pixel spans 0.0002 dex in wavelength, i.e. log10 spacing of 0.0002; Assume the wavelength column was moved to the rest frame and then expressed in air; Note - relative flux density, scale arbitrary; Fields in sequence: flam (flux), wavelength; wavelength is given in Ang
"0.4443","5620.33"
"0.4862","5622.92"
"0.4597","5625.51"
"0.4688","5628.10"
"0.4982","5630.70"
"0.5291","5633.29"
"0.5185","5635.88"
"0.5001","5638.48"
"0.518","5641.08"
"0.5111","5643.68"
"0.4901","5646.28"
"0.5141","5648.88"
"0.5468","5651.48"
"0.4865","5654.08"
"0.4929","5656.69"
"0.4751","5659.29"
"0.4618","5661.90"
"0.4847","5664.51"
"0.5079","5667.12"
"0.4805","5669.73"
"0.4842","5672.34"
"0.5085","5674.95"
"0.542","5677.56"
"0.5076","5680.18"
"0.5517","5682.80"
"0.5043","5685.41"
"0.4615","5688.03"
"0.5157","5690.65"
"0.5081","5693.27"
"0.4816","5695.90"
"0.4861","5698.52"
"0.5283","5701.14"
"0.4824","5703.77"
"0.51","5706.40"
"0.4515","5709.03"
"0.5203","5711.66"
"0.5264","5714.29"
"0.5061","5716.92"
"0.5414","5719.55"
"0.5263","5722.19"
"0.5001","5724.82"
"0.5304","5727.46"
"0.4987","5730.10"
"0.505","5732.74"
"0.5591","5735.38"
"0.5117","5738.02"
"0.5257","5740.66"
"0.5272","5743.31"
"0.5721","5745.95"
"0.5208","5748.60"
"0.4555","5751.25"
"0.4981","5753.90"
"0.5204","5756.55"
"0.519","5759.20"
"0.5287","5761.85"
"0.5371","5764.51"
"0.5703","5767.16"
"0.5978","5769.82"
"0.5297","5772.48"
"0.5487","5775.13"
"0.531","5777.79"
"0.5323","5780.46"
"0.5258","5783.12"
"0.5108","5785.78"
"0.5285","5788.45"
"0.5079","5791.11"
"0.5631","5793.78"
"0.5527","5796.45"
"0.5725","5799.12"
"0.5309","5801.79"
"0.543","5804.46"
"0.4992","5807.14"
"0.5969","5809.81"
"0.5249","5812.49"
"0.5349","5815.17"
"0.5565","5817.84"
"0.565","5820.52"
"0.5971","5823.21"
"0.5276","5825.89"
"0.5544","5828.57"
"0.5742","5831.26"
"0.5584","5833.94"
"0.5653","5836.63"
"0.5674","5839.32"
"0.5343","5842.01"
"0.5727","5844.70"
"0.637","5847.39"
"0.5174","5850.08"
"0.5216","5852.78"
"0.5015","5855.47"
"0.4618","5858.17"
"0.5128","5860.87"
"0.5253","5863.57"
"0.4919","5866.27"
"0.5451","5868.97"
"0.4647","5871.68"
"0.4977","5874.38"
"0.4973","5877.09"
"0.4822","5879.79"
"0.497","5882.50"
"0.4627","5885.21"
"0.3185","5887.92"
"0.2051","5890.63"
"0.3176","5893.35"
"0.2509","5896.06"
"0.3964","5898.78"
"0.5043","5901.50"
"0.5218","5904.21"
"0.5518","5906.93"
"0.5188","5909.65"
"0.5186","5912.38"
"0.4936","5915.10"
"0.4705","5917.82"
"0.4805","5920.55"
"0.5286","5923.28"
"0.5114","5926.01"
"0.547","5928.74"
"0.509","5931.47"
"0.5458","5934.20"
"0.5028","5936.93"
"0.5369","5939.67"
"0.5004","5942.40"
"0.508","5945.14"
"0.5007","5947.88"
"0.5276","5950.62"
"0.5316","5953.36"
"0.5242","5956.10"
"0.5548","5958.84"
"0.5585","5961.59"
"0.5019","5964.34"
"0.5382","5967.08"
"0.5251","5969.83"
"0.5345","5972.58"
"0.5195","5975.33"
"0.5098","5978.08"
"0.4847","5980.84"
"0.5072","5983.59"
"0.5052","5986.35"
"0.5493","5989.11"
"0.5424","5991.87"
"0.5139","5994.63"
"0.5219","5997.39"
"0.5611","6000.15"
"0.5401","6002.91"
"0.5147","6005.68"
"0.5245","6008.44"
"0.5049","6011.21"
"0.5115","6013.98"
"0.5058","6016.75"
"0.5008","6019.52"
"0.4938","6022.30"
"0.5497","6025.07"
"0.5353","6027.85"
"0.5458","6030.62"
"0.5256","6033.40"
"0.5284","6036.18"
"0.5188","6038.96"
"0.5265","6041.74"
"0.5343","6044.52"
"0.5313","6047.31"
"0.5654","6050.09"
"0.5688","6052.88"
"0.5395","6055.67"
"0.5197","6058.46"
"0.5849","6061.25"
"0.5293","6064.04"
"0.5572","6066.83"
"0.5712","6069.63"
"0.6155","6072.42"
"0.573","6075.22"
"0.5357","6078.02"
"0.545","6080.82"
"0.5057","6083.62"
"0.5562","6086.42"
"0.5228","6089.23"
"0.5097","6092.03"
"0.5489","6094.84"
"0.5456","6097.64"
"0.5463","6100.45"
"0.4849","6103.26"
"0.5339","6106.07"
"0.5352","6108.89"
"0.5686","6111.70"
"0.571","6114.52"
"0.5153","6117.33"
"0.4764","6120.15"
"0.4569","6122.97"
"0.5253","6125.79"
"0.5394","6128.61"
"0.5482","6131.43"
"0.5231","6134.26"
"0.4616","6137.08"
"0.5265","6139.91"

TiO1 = 0.07 mag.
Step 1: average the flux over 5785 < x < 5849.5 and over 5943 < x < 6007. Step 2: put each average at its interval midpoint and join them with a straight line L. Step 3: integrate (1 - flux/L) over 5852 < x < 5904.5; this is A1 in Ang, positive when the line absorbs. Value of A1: 9.29 Ang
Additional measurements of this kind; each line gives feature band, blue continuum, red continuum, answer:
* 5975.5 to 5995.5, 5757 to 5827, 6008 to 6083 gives 0.9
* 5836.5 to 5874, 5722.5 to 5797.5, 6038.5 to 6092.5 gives 0.5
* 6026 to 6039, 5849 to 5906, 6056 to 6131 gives -0.5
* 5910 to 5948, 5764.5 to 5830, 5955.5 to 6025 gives 1.3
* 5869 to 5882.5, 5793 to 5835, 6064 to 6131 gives 1.4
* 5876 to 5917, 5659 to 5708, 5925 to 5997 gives 6.5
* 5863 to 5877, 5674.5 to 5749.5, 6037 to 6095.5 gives 0.7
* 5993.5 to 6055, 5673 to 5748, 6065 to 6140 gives 0.1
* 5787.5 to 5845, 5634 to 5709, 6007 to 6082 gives -3.9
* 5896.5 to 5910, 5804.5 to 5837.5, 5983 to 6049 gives 1.5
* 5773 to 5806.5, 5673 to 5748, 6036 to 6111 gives -1.0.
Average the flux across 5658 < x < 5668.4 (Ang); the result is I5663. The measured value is 0.482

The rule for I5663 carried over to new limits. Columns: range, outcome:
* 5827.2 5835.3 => 0.562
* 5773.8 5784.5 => 0.535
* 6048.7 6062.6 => 0.555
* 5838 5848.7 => 0.578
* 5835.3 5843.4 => 0.556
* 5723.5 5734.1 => 0.509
